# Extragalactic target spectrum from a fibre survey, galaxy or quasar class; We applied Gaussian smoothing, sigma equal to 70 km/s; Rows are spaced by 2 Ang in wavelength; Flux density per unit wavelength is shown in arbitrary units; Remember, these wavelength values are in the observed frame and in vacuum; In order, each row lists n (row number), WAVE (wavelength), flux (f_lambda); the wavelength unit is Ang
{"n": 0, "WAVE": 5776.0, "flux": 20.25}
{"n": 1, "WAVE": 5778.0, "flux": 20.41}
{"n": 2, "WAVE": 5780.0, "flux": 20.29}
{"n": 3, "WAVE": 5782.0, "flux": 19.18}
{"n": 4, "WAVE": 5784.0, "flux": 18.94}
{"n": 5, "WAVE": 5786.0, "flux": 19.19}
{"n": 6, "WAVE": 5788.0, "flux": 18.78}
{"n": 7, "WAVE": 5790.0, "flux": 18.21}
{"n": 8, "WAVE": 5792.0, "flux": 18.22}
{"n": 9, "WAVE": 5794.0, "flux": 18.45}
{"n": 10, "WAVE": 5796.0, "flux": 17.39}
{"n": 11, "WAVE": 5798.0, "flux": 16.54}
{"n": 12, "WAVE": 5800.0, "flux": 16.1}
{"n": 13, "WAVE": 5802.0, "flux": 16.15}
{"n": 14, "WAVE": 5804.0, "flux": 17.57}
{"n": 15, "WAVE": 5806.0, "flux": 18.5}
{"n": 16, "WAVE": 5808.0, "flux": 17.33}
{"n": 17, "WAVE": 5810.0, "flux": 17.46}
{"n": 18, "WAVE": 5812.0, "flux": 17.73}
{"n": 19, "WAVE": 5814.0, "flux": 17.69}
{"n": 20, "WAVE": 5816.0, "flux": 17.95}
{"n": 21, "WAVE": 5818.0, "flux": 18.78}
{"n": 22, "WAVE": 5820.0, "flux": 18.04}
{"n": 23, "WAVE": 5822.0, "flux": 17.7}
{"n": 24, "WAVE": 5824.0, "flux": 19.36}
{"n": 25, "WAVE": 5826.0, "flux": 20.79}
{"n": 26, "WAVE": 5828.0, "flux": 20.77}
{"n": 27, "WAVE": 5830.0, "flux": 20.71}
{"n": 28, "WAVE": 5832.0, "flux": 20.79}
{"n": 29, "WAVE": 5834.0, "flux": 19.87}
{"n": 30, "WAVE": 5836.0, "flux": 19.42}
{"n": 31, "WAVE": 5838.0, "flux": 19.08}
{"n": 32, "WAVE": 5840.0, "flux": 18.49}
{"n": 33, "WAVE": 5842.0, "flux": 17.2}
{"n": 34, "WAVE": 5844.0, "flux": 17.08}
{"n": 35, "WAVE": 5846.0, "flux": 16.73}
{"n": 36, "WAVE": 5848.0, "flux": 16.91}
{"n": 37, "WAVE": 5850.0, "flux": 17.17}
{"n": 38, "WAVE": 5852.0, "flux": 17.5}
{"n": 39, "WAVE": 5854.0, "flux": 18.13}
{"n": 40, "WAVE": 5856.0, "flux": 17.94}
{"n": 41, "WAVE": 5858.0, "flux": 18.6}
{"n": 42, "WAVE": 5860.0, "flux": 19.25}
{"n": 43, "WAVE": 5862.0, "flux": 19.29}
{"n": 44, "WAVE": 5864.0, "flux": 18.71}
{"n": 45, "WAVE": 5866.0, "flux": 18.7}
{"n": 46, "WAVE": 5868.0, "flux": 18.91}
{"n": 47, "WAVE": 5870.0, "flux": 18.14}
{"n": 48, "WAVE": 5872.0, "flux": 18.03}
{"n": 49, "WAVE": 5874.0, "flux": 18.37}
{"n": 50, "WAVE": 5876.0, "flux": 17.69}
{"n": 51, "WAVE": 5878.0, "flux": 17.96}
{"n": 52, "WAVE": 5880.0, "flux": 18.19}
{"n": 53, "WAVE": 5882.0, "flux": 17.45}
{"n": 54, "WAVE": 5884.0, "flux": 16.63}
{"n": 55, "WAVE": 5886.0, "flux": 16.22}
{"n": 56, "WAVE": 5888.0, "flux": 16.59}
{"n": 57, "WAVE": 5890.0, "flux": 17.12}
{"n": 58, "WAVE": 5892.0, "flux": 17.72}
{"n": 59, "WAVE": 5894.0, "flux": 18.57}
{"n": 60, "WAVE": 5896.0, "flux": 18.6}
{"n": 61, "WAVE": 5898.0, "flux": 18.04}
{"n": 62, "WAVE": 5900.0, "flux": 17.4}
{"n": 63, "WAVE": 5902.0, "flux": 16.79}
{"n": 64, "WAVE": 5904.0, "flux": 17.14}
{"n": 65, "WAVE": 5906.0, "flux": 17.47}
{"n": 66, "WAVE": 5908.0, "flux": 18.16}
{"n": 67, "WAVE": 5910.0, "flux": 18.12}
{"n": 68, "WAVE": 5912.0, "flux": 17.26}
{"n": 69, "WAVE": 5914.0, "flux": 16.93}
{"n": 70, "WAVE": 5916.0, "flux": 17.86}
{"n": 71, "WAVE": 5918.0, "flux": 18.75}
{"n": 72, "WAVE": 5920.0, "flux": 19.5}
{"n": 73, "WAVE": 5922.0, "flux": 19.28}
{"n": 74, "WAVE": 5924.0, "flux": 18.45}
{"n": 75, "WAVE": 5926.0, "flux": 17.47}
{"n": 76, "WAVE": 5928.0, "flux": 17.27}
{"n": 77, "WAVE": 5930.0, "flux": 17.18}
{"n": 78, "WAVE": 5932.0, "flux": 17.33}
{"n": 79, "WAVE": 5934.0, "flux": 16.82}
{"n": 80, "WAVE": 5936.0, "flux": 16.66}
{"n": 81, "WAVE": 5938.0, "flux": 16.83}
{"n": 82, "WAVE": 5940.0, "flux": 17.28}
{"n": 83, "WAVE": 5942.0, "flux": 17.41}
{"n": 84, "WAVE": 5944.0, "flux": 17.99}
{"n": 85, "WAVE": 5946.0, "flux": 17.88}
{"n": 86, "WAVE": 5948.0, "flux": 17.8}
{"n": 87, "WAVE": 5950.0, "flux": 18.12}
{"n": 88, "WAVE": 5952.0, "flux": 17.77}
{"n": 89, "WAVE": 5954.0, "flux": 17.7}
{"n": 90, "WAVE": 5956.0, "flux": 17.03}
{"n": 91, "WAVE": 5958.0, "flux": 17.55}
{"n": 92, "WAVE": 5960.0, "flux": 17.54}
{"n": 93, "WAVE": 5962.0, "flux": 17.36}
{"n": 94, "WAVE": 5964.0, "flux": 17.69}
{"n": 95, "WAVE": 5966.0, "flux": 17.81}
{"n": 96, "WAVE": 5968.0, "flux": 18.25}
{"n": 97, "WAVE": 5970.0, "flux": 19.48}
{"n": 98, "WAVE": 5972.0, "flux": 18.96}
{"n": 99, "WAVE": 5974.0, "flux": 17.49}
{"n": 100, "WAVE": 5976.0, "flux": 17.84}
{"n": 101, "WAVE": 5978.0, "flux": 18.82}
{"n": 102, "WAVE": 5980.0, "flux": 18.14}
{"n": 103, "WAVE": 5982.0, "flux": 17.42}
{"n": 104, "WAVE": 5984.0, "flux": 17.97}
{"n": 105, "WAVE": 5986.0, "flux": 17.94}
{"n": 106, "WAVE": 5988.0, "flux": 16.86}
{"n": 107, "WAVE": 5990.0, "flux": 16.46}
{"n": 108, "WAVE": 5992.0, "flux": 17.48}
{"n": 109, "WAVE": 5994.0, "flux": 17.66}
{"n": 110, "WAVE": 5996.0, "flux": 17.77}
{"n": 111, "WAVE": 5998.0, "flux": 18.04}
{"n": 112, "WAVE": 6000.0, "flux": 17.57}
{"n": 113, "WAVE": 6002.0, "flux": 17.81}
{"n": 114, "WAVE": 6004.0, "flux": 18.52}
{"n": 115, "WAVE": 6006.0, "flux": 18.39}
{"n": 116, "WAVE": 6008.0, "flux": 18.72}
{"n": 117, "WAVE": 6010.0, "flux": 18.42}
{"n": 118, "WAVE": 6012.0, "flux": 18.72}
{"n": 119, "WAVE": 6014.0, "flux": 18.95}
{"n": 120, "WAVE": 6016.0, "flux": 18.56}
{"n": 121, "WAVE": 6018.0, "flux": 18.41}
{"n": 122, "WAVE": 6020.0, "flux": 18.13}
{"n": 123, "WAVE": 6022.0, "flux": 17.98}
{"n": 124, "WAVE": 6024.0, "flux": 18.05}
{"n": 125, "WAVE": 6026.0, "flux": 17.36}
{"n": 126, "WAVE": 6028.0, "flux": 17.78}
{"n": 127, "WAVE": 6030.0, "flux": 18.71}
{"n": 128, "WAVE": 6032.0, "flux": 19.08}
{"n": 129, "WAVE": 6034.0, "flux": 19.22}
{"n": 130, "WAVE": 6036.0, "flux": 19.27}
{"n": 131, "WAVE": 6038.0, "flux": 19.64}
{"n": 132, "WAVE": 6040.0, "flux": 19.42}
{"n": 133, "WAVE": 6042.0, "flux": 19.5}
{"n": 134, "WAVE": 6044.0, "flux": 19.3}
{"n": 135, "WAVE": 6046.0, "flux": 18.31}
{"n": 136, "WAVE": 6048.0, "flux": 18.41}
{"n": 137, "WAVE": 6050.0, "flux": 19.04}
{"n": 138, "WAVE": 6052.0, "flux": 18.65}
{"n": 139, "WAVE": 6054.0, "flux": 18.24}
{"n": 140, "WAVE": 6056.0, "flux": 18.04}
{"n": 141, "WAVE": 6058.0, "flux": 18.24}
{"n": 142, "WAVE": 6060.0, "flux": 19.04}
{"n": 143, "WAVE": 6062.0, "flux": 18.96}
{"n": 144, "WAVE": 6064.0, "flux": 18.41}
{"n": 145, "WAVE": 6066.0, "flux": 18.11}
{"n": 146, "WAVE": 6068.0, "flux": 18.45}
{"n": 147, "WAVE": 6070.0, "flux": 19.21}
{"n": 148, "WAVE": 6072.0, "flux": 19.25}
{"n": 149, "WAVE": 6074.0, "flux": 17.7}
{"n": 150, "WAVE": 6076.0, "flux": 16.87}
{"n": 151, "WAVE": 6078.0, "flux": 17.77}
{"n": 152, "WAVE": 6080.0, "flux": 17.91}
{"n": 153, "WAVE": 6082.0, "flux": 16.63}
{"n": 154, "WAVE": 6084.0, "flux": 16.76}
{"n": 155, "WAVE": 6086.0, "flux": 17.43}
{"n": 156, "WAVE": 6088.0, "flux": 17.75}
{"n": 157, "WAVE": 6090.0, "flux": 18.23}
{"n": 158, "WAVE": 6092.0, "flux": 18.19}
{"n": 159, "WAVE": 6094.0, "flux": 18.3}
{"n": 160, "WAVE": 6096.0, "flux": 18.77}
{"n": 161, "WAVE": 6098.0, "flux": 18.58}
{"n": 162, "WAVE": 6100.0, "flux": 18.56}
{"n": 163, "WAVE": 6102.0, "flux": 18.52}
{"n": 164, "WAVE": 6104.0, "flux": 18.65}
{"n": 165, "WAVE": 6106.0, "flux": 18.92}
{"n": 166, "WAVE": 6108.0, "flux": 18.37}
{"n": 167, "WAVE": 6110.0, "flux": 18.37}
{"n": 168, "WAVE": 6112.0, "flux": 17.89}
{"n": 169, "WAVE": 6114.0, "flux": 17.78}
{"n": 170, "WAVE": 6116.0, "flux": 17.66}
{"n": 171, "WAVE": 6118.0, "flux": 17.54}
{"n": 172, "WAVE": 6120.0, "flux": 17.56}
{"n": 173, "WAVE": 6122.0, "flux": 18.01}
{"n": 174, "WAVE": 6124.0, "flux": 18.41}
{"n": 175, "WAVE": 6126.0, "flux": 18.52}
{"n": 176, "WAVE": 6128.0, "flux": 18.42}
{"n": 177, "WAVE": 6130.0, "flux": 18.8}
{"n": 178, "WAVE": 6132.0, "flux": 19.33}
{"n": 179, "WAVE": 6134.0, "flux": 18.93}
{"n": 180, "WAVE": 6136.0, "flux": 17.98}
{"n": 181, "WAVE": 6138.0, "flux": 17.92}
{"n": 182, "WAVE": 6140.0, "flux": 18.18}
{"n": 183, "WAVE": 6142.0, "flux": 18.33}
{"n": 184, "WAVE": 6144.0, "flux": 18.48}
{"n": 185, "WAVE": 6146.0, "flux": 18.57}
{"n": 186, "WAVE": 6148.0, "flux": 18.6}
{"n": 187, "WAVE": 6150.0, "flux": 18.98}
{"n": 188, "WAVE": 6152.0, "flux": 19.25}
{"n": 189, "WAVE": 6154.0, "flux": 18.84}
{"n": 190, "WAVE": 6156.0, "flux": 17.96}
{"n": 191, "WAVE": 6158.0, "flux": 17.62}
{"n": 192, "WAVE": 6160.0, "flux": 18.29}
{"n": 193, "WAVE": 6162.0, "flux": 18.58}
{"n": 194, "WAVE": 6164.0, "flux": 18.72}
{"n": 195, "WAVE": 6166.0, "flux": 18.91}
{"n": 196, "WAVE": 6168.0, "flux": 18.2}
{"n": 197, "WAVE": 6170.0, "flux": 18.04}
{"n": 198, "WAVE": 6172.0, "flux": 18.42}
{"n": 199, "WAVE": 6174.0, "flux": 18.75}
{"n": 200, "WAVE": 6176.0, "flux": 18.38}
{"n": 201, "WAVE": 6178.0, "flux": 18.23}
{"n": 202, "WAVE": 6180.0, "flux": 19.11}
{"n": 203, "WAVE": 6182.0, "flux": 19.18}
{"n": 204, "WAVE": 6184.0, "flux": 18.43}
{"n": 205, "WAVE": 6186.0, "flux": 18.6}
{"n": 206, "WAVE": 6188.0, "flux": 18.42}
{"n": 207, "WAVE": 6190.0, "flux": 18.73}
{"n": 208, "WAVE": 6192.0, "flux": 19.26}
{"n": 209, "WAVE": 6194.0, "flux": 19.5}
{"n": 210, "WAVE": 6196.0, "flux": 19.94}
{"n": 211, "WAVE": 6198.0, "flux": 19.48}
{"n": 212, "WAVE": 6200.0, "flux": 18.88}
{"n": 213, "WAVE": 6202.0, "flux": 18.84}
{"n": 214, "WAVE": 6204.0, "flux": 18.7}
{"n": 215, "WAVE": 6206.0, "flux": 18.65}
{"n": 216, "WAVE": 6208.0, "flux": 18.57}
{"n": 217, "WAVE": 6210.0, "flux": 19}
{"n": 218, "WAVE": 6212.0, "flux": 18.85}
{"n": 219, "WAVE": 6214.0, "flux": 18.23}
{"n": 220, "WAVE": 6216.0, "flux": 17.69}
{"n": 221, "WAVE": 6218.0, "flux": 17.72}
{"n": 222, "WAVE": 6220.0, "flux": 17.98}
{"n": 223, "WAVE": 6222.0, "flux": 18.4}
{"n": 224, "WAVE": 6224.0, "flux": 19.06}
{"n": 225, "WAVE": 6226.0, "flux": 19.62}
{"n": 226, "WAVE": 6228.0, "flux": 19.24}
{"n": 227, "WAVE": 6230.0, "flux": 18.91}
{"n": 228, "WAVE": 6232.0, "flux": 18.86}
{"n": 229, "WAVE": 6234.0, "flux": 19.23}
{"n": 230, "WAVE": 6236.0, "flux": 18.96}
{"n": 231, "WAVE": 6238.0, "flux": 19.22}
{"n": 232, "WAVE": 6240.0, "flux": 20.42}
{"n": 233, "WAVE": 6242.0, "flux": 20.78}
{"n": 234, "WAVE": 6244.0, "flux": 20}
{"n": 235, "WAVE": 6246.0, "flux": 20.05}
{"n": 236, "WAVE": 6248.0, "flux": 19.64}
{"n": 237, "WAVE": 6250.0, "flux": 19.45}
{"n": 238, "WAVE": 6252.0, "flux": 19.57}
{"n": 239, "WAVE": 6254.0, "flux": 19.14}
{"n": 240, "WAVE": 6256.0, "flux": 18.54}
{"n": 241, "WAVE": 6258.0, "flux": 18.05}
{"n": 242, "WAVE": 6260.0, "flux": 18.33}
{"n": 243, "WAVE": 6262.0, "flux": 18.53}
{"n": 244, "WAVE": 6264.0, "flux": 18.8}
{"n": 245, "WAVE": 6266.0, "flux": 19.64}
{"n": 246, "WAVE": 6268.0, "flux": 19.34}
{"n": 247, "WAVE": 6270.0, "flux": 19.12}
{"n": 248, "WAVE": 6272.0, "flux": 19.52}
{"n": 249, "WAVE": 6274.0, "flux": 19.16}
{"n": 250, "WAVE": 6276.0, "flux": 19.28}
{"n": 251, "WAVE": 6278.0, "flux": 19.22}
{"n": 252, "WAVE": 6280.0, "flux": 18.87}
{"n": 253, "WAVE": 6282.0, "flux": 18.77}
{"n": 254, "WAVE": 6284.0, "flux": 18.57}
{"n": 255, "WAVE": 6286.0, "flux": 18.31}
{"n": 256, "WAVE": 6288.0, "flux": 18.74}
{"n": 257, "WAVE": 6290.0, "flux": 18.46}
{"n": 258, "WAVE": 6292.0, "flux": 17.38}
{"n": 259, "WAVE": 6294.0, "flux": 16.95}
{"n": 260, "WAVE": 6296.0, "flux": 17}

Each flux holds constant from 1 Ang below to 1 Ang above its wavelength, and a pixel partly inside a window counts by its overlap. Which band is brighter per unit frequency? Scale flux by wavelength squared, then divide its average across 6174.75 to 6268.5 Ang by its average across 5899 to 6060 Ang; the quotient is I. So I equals 1.14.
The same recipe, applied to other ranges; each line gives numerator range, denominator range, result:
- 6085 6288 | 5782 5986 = 1.15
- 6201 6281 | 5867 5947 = 1.20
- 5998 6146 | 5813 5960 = 1.08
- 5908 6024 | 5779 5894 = 1.03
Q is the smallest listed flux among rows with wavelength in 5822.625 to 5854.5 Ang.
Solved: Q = 16.73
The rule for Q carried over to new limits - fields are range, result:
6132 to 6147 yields 17.92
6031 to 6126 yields 16.63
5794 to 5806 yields 16.1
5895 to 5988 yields 16.66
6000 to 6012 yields 17.57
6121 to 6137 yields 17.98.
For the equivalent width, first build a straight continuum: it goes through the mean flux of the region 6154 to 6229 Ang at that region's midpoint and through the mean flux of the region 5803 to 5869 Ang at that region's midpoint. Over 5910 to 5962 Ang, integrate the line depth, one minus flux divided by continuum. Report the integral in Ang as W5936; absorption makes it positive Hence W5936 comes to 2.4 Ang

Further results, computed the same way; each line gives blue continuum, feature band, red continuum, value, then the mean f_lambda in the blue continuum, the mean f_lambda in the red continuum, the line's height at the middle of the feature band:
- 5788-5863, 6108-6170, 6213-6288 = 1.6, 18.2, 19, 18.8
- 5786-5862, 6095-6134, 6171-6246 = 0.8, 18.3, 18.9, 18.8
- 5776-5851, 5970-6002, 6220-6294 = 1.5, 18.4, 19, 18.7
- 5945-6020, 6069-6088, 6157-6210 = 0.6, 18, 18.7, 18.3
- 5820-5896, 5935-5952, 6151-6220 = 0.8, 18.3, 18.6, 18.4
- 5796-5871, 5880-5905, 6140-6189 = 1.3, 18.3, 18.5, 18.3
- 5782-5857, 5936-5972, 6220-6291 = 1.5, 18.2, 19.1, 18.5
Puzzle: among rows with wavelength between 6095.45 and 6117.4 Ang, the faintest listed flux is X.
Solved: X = 17.66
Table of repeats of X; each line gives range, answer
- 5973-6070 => 16.46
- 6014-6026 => 17.36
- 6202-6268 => 17.69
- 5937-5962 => 16.83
